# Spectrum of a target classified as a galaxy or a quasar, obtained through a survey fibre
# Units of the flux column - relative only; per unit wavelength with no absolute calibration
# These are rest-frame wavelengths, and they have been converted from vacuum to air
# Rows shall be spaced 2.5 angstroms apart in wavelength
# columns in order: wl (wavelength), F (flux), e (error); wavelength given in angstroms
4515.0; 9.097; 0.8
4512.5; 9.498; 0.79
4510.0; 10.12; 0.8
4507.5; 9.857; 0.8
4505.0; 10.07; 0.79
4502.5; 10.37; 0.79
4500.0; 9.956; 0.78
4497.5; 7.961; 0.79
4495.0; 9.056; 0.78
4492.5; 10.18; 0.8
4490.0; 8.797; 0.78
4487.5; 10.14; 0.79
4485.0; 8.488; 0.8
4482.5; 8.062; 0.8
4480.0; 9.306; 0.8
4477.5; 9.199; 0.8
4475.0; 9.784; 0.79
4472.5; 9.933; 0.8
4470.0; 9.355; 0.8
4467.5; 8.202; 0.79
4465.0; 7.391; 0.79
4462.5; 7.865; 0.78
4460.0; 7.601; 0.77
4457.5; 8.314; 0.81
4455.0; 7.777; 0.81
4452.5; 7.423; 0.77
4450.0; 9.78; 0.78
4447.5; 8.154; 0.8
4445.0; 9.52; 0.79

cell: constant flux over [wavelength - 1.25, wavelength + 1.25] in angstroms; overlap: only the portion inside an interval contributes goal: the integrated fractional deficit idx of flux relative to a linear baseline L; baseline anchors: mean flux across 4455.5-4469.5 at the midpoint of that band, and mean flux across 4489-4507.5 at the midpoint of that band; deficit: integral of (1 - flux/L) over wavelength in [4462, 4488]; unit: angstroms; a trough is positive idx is -1.2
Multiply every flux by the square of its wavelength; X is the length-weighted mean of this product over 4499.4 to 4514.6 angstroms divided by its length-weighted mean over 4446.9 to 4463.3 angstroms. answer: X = 1.2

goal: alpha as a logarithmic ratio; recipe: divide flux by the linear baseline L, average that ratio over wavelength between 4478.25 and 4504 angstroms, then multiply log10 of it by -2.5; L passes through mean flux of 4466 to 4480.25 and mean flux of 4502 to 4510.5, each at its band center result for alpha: 0.05 mag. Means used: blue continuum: 9.26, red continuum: 10.1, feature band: 9.24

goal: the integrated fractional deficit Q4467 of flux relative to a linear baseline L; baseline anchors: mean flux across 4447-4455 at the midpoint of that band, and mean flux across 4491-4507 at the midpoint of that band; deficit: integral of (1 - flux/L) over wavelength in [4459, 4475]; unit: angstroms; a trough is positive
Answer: 0.5 angstroms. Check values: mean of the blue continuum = 8.37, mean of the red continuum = 9.6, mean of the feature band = 8.51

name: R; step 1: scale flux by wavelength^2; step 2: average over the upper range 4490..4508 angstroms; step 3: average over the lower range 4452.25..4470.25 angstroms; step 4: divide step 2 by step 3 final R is 1.22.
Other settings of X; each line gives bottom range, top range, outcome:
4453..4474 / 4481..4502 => 1.11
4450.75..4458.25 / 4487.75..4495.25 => 1.22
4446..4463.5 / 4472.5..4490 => 1.14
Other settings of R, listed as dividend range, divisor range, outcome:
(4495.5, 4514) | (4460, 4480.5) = 1.12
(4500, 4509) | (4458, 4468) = 1.32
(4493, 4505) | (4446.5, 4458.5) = 1.17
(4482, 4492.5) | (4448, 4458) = 1.11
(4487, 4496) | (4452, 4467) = 1.24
